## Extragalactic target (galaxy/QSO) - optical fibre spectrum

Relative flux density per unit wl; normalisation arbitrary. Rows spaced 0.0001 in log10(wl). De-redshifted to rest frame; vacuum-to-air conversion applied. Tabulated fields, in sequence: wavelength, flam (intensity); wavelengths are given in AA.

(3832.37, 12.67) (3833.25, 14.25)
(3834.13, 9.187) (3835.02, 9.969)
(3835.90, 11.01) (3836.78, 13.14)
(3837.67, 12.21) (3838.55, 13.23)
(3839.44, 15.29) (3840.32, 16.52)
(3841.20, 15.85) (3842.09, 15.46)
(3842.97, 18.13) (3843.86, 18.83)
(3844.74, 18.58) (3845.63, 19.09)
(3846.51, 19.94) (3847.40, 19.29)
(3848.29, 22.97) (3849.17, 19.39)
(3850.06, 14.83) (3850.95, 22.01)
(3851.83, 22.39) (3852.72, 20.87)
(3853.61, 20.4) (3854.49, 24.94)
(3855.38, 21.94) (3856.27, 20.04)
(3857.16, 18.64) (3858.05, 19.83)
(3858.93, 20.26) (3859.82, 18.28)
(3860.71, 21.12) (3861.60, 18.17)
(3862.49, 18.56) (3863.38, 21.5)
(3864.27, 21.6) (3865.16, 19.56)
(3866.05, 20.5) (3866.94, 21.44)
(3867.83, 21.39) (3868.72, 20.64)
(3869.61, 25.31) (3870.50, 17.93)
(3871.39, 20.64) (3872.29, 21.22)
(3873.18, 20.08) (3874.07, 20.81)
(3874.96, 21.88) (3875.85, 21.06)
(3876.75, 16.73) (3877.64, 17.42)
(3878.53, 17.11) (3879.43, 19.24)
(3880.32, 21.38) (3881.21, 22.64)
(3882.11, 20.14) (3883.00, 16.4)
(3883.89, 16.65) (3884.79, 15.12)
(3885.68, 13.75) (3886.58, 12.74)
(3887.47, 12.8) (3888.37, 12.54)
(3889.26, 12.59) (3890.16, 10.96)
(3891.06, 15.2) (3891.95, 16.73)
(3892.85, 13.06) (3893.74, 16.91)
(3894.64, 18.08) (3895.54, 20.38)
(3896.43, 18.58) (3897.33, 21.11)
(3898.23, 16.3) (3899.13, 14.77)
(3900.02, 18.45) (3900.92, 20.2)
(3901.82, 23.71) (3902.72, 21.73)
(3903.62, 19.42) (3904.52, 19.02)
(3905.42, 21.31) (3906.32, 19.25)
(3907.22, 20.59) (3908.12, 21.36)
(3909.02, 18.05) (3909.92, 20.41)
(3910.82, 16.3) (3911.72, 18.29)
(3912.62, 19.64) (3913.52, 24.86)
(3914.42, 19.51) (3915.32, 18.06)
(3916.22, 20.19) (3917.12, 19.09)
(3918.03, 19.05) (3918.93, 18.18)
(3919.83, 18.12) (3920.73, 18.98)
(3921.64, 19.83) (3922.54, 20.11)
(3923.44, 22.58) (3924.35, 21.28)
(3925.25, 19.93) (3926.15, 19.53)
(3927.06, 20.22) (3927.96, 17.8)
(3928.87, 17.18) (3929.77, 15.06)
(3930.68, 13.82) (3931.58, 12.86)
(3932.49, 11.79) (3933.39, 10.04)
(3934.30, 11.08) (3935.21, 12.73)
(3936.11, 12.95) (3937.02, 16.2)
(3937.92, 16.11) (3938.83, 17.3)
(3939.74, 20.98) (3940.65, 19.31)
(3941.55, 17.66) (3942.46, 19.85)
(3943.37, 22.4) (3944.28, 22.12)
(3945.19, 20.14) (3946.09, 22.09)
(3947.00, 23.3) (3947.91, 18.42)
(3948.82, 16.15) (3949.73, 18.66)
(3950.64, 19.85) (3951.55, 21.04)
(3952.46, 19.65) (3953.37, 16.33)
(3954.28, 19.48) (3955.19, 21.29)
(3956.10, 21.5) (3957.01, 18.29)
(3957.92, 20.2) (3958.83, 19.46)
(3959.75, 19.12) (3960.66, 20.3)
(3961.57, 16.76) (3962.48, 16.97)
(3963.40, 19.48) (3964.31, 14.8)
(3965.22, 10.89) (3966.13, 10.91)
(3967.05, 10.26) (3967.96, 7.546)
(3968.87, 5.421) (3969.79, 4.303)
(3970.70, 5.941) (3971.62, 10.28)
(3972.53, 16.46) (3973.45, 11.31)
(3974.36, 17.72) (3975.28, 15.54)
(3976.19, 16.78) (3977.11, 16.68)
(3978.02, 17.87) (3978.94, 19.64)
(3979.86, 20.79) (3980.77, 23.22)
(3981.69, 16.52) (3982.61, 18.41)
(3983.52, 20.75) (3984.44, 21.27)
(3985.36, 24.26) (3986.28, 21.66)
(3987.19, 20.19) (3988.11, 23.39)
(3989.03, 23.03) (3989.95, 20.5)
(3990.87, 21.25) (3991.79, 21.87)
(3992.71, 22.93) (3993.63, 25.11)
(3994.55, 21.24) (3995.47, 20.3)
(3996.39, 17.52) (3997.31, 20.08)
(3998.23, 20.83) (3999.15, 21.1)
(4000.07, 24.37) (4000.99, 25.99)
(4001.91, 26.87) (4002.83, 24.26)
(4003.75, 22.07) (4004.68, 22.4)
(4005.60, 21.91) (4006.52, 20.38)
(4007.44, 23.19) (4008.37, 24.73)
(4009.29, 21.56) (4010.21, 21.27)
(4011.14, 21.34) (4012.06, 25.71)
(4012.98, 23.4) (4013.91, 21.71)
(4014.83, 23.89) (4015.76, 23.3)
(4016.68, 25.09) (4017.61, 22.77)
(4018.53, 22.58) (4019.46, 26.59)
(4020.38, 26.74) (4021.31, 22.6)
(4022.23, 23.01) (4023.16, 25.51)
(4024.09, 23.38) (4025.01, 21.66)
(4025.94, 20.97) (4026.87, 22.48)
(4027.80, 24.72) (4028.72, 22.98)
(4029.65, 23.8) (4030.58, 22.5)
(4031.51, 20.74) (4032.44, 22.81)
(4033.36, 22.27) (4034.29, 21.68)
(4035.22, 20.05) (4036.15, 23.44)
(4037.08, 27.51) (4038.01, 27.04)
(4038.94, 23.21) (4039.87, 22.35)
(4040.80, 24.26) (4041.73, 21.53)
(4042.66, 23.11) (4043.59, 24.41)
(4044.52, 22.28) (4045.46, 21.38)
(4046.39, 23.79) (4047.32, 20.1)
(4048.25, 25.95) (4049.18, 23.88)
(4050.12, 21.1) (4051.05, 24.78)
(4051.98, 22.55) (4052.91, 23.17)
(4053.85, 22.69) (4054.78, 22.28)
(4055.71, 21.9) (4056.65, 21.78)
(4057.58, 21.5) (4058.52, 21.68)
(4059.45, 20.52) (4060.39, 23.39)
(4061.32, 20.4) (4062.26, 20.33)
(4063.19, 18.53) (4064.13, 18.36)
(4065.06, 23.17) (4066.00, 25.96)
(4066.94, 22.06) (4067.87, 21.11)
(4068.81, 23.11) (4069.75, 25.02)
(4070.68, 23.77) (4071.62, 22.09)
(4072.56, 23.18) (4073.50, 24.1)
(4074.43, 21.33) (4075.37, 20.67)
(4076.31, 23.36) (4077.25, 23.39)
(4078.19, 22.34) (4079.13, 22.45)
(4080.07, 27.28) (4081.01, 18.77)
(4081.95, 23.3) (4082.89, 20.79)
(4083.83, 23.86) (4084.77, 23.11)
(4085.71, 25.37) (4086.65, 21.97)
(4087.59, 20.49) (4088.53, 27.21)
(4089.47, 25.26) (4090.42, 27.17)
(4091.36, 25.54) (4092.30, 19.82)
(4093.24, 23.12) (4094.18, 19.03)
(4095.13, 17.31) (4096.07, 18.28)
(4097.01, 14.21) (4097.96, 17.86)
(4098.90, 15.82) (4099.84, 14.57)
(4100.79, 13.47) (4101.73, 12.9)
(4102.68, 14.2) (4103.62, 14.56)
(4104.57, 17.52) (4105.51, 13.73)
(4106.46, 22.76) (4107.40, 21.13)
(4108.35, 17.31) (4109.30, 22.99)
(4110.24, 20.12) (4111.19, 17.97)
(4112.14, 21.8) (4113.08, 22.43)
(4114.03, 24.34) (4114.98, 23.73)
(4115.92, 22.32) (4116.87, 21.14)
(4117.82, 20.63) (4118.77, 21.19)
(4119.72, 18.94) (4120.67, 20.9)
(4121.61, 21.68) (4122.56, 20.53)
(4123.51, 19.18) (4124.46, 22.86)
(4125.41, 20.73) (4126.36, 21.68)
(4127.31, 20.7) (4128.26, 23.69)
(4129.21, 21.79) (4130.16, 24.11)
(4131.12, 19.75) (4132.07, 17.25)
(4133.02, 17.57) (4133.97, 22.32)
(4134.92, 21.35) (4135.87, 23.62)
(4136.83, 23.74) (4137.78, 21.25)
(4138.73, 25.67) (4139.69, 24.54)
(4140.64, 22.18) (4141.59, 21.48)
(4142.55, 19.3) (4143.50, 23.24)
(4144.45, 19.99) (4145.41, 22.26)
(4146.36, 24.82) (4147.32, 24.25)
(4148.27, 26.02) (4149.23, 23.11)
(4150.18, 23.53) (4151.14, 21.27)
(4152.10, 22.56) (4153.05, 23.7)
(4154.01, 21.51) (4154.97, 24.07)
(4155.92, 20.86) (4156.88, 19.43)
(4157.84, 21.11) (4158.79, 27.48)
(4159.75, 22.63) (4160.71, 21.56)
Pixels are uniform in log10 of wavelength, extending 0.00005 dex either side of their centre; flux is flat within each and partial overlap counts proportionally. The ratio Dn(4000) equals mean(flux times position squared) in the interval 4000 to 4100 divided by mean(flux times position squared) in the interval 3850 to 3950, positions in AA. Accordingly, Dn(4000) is 1.31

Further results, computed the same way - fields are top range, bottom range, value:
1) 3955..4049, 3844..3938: 1.18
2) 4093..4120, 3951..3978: 1.31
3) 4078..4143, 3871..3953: 1.26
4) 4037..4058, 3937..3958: 1.24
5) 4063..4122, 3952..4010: 1.18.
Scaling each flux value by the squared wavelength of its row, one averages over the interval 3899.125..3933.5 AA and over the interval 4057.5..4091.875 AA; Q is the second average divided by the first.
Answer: 1.3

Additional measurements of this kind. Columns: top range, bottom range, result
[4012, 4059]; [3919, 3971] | 1.42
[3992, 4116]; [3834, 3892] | 1.33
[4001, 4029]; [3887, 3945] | 1.37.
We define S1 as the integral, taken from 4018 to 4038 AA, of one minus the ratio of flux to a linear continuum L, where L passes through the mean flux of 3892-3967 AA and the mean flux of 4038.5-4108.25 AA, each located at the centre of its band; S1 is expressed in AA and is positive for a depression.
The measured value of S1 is -2.8 AA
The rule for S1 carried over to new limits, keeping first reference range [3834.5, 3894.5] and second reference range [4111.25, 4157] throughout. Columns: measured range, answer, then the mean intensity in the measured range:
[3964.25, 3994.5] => 4.3 AA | 17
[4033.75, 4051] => -2.1 AA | 23.2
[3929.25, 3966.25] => 3.4 AA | 17.6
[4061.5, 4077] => -0.9 AA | 22.2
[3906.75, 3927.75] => -0.9 AA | 19.7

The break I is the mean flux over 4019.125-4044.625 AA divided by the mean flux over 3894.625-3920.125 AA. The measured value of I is 1.20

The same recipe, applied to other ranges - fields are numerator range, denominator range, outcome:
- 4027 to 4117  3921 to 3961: 1.18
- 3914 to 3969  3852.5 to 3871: 0.85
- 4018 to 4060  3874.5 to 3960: 1.26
